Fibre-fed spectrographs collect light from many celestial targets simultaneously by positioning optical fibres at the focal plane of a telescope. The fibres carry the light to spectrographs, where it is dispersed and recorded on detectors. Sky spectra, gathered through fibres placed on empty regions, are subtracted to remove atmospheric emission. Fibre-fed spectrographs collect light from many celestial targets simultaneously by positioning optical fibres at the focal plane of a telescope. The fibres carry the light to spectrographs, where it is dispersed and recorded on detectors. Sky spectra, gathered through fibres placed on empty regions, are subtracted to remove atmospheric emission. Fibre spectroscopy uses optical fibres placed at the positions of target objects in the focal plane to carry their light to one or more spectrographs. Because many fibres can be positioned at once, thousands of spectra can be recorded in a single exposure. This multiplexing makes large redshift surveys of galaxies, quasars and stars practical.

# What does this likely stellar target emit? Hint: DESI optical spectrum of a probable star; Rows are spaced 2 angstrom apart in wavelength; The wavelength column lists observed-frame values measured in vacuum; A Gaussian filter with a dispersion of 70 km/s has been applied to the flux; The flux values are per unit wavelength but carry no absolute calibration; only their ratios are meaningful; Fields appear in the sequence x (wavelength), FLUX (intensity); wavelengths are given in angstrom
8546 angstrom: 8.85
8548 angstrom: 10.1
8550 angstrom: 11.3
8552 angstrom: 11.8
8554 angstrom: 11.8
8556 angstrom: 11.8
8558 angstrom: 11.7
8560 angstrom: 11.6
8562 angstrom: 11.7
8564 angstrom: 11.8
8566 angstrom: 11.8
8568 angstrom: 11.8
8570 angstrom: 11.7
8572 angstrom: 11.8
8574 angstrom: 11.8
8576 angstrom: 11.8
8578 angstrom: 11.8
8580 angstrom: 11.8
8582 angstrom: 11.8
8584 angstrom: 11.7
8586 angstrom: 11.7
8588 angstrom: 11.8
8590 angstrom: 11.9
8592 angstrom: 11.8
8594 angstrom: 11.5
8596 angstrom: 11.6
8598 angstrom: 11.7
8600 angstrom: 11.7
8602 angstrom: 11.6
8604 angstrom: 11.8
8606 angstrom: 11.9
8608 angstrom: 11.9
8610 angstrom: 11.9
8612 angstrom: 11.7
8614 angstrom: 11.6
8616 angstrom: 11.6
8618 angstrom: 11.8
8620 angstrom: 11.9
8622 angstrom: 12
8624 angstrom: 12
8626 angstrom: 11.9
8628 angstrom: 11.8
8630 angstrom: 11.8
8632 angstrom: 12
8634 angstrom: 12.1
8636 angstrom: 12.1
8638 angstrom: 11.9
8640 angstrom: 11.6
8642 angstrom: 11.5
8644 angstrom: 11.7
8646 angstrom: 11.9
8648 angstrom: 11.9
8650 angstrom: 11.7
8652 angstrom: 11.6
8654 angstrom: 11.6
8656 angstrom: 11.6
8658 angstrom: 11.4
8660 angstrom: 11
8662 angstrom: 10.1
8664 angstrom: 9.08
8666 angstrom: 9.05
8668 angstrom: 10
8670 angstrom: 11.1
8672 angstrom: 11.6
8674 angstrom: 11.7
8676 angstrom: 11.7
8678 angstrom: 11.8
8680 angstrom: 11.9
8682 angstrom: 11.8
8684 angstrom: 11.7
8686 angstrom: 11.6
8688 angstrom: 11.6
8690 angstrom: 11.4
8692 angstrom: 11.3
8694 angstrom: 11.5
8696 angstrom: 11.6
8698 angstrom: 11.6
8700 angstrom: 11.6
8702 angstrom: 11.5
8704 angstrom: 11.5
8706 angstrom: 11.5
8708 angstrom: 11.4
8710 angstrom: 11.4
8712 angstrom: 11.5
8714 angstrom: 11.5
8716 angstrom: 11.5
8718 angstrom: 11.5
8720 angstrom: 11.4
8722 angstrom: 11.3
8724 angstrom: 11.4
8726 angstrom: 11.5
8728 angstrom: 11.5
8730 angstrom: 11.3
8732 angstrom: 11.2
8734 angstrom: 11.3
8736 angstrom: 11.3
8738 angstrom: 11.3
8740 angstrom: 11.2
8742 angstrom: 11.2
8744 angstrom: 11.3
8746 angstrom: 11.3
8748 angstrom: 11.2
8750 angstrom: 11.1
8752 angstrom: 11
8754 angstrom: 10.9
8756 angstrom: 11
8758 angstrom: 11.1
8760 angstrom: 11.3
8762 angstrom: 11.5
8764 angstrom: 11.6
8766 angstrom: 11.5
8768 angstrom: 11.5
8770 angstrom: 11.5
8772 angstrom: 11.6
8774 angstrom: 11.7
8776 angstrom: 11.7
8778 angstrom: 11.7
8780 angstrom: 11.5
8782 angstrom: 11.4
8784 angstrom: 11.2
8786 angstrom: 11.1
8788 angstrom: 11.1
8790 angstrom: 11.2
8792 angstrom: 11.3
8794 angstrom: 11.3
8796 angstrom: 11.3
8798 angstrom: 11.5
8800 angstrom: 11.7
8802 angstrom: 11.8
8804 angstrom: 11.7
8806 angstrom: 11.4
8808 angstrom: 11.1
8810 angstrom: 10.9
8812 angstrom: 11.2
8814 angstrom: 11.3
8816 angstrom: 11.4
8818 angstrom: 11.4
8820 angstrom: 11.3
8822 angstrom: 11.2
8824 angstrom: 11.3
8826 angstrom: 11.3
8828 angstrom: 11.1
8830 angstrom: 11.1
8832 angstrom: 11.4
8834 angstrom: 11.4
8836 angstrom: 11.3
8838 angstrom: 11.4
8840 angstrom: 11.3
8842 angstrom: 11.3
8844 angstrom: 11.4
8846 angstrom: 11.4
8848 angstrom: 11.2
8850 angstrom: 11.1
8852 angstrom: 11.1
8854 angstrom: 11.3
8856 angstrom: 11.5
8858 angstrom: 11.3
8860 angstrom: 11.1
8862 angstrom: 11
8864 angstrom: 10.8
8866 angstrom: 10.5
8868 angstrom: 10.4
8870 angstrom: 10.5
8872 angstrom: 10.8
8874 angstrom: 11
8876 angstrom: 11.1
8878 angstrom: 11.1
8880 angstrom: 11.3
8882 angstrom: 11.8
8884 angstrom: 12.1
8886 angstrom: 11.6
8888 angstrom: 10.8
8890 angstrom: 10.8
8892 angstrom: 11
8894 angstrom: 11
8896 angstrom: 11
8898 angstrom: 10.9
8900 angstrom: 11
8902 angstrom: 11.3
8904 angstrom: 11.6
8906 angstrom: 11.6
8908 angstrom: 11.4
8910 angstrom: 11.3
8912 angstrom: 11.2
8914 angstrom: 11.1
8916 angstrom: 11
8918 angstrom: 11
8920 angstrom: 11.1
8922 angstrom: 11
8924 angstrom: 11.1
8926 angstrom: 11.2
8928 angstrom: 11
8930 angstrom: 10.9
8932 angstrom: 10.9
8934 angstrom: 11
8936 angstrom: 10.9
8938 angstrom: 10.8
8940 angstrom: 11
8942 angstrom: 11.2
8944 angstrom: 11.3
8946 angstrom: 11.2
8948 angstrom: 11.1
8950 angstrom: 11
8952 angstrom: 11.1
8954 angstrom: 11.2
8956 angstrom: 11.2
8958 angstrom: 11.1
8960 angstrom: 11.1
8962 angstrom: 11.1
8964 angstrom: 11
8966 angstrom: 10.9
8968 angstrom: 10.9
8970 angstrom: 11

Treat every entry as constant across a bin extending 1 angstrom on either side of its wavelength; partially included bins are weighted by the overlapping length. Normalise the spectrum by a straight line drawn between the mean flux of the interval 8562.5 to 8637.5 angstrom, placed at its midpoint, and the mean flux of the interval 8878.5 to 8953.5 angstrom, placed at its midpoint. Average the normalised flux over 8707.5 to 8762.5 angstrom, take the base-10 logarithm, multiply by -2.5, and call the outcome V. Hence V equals 0.02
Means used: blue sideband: 11.8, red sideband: 11.2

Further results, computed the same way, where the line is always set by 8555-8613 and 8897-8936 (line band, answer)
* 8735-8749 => 0.02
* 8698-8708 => 0.00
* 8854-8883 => 0.02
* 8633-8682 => 0.03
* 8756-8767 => 0.01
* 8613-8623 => -0.01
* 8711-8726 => 0.01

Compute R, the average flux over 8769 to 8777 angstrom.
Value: 11.6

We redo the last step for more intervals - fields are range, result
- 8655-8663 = 11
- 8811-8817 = 11.3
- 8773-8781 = 11.6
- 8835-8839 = 11.4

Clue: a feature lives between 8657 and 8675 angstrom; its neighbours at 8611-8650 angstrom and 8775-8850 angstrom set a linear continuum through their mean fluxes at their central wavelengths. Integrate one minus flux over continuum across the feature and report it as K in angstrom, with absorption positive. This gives 1.8 angstrom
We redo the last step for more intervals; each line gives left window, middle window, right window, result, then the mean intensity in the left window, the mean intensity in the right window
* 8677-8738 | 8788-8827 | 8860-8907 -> -0.3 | 11.5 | 11.1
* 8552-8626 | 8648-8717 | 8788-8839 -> 1.6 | 11.8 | 11.3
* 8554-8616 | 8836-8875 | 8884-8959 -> 0.6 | 11.7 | 11.1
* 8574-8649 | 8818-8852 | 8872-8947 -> 0.1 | 11.8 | 11.1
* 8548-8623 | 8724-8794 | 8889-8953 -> 0.4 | 11.7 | 11.1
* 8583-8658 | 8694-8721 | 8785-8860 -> 0.2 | 11.8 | 11.3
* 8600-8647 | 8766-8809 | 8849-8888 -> -0.4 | 11.8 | 11.1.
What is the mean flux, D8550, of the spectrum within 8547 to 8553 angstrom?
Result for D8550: 11.1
